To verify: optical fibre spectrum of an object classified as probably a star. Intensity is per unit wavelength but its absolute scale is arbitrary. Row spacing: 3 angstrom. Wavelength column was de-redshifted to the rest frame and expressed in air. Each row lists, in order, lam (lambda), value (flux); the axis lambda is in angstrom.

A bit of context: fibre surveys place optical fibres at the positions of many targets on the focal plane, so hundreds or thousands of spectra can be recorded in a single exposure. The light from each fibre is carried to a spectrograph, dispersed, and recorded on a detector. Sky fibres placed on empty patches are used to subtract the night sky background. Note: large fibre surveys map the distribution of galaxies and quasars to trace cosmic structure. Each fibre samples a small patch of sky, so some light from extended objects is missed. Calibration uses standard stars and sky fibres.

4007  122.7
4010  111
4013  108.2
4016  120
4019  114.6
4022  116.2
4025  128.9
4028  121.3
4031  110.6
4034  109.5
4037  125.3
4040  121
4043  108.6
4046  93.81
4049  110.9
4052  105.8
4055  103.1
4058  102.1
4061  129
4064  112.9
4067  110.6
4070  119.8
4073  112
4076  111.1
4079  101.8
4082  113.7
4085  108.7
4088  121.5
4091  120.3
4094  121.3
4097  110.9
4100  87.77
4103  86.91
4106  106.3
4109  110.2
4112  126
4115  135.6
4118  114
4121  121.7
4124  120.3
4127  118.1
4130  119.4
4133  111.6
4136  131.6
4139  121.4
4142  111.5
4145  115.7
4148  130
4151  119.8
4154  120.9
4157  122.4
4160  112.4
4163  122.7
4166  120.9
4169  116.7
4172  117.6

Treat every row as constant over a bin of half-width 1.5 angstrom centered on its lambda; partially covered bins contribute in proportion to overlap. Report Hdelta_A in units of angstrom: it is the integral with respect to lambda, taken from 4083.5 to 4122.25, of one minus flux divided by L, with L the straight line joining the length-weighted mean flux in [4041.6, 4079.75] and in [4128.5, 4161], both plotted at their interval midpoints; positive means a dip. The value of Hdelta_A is 0.5 angstrom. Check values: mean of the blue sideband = 109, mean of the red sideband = 120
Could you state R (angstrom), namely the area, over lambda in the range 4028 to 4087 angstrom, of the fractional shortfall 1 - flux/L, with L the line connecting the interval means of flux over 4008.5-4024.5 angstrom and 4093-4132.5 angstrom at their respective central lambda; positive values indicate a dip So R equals 1.5 angstrom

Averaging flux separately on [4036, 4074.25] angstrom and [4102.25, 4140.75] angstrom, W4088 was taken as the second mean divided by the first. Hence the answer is 1.05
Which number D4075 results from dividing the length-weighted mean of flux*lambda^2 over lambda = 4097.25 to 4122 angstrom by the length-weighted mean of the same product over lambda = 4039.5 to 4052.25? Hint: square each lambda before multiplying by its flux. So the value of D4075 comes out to 1.1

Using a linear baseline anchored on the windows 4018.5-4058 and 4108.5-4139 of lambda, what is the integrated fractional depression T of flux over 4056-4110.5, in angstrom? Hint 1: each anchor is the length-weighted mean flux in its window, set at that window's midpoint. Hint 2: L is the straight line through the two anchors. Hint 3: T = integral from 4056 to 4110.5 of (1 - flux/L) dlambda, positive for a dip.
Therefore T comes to 3.1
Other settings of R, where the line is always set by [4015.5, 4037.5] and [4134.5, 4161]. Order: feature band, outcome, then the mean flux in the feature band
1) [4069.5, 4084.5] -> 1.0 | 111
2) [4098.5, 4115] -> 1.9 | 106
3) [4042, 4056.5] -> 1.7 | 104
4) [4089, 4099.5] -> 0.4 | 115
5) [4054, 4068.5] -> 0.8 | 112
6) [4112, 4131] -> -0.3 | 122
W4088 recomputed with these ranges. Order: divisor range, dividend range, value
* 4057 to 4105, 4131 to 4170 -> 1.08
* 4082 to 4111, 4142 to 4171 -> 1.10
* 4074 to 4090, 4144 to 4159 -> 1.09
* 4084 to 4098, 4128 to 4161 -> 1.02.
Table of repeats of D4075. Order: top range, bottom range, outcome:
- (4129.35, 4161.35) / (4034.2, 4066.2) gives 1.13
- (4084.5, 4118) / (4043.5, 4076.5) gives 1.04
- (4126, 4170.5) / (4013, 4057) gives 1.12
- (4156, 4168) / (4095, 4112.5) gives 1.18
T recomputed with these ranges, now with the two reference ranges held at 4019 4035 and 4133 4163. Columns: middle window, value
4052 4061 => 0.8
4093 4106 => 1.9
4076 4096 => 0.8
